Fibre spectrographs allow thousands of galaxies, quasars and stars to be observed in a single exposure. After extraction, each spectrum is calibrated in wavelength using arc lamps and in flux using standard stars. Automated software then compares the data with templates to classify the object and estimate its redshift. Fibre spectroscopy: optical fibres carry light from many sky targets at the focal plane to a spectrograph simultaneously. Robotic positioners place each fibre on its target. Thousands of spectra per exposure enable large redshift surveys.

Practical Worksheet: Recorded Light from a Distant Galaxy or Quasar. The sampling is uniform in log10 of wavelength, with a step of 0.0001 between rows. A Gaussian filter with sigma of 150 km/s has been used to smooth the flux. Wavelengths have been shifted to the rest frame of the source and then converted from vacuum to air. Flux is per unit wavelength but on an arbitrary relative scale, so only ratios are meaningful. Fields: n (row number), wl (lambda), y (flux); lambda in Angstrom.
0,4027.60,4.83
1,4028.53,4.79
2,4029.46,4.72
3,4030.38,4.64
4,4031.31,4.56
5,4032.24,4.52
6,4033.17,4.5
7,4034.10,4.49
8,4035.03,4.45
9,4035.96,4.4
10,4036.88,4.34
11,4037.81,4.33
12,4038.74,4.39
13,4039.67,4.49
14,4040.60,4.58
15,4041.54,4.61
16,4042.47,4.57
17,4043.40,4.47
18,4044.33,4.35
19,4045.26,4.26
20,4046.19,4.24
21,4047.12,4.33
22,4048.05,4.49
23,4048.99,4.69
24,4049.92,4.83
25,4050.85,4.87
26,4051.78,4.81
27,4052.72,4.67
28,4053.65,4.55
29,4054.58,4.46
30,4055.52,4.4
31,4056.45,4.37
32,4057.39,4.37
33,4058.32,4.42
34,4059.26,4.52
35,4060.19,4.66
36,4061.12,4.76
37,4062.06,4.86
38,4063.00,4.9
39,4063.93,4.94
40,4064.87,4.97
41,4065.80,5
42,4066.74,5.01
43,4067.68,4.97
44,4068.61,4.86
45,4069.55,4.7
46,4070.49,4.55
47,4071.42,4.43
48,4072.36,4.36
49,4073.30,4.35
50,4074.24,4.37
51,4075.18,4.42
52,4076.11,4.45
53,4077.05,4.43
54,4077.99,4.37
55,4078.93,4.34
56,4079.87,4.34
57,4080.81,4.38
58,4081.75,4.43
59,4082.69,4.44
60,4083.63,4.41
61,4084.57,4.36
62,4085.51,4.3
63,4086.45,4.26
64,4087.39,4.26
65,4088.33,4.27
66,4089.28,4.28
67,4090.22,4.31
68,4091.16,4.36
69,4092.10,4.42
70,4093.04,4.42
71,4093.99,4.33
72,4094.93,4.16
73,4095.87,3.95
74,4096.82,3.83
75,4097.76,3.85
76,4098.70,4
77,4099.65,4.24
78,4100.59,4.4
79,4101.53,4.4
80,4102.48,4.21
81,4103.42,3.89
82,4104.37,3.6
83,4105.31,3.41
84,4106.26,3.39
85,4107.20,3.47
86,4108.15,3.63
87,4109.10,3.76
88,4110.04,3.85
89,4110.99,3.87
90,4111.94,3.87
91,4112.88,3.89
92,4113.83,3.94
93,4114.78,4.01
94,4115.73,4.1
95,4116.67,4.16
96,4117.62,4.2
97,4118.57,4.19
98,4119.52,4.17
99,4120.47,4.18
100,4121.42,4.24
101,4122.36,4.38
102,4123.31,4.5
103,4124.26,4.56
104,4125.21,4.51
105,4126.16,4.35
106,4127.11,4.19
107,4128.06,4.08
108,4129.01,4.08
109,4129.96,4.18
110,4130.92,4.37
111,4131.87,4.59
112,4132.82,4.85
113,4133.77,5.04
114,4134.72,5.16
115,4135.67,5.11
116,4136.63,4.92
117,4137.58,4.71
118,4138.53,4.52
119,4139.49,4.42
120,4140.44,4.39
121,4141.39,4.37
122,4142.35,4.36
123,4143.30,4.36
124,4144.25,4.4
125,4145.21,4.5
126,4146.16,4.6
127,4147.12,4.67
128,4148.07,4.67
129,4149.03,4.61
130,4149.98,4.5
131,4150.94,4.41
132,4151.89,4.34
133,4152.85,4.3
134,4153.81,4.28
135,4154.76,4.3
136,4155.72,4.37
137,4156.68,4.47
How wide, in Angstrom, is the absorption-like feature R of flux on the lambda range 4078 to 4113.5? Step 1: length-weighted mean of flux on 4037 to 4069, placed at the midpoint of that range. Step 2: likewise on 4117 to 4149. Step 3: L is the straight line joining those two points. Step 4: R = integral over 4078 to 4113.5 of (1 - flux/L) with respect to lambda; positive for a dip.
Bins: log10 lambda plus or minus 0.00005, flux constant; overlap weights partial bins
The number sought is 3.5 Angstrom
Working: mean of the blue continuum 4.61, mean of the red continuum 4.48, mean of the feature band 4.1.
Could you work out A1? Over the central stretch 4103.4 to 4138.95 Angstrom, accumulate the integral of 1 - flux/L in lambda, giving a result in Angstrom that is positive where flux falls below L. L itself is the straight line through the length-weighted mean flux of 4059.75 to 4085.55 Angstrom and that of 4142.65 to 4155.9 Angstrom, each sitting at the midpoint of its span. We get 2.27 Angstrom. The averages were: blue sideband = 4.59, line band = 4.21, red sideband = 4.45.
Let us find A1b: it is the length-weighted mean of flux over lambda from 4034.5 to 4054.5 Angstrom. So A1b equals 4.51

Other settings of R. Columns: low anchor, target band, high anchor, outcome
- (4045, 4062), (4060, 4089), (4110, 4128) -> -0.78 Angstrom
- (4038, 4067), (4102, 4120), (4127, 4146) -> 2.69 Angstrom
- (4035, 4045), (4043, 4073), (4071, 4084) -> -1.38 Angstrom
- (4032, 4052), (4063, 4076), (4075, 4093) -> -0.82 Angstrom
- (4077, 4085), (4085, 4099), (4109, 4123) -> 0.27 Angstrom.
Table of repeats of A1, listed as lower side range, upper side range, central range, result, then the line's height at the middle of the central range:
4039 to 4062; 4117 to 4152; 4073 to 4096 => 0.9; 4.51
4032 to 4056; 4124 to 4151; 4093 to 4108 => 1.9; 4.52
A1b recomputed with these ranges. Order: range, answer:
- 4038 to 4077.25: 4.59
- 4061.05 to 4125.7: 4.28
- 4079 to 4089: 4.34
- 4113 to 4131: 4.22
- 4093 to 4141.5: 4.21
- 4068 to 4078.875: 4.48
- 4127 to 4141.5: 4.58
